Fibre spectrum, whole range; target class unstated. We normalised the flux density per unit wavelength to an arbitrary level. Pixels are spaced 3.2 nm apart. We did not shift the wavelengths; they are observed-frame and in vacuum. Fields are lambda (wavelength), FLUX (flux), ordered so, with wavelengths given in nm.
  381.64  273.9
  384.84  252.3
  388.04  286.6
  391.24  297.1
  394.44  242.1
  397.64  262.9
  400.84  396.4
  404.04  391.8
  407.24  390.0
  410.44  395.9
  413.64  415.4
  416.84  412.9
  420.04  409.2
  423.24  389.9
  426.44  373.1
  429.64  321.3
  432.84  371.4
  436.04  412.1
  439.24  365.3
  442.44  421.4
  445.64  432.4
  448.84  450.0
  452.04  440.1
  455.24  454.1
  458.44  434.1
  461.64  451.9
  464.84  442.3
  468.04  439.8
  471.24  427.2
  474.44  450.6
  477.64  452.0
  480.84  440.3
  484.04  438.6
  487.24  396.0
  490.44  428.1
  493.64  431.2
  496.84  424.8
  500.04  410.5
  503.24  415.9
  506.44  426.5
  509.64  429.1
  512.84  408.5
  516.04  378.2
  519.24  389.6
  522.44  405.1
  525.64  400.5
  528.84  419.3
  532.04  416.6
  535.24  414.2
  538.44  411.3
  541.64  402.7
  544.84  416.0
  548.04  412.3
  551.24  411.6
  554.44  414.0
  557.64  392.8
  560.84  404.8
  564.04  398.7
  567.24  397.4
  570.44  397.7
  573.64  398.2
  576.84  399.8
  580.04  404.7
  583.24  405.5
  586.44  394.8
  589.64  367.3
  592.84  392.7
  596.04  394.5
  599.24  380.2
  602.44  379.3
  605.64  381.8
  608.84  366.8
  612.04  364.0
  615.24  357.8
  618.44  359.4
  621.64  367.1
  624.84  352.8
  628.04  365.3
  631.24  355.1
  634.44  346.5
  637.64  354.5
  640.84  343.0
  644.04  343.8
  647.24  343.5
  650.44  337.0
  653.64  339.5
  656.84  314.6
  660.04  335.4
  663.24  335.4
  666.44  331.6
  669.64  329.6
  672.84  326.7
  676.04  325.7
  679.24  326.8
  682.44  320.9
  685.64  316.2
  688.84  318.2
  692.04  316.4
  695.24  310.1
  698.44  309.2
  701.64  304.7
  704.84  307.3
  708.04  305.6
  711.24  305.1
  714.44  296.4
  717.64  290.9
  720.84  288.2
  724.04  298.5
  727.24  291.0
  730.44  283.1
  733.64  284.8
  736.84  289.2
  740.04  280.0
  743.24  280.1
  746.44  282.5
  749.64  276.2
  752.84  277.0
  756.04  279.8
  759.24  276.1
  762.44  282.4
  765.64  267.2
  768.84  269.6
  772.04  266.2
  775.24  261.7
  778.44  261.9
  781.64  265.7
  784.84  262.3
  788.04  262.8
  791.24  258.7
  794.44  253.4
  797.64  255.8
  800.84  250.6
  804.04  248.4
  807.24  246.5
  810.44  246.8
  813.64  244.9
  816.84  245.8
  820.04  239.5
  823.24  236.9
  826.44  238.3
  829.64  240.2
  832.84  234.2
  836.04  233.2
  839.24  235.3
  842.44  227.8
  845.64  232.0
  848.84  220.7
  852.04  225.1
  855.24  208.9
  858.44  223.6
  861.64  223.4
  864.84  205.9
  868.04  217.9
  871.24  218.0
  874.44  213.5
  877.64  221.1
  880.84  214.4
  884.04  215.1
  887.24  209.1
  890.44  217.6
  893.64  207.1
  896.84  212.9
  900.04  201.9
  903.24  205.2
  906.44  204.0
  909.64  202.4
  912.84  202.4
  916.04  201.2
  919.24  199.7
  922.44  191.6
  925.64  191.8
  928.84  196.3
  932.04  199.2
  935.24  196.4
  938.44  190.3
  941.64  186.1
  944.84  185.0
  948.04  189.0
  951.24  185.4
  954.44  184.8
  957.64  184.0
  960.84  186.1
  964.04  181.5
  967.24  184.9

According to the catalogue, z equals 0.00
